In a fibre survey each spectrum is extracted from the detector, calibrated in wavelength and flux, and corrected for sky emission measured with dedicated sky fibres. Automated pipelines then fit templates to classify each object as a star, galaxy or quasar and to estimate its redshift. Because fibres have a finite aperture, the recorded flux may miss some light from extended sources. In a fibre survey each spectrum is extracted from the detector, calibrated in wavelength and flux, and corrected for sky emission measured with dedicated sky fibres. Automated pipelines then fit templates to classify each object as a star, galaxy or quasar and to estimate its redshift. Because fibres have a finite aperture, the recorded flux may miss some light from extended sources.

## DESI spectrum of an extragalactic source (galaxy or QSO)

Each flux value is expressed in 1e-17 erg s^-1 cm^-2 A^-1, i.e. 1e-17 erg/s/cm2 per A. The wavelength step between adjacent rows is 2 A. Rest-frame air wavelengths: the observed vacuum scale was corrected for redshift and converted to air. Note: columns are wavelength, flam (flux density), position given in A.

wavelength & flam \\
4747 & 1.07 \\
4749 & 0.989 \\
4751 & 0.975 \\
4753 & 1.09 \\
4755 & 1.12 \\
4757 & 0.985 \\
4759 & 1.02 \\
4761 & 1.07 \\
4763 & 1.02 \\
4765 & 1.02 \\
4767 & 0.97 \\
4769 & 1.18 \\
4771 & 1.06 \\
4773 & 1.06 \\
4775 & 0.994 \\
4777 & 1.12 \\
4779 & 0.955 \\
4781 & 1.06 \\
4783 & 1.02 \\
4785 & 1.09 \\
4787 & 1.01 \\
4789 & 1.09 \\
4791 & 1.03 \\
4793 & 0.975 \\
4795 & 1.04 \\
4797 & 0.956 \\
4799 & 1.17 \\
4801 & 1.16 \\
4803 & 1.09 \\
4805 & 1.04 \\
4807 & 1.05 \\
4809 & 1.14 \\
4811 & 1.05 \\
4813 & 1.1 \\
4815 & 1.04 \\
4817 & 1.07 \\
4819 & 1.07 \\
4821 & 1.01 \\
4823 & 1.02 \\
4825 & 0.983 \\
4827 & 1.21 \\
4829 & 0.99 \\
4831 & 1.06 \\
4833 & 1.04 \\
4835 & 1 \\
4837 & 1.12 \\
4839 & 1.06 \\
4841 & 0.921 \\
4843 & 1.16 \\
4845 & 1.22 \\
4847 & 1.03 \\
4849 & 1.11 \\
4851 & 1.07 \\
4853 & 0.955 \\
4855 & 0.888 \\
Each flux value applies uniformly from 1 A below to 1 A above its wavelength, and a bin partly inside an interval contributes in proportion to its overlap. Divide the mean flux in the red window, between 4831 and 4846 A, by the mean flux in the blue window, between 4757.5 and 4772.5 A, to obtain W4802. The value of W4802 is 1.0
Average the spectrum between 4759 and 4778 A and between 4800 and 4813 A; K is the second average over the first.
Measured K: 1.03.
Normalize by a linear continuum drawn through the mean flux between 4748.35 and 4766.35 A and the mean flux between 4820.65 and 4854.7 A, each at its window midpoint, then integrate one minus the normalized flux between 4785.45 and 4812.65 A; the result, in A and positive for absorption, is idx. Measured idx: -0.5 A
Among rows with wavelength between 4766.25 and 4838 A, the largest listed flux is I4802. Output 1.21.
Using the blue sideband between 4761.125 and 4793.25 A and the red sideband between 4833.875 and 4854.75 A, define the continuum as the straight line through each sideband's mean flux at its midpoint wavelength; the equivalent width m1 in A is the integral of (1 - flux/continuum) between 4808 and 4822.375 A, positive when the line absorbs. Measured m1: -0.21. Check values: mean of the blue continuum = 1.04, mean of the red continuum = 1.06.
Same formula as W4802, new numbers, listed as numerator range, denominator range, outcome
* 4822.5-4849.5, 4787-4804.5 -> 1.01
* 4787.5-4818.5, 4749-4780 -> 1.02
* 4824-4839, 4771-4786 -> 1.01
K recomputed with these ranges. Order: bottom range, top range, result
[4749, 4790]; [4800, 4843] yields 1.02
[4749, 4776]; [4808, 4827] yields 1.02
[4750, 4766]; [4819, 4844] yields 1.01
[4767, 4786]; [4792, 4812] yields 1.01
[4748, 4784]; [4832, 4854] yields 1.02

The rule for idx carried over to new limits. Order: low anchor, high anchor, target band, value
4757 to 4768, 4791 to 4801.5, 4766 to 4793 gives -0.31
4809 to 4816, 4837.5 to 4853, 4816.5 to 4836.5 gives 0.52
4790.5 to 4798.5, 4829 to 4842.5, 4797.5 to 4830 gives -1.65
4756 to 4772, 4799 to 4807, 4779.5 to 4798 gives 0.86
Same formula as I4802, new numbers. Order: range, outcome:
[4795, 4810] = 1.17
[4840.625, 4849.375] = 1.22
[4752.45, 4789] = 1.18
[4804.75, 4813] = 1.14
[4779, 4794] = 1.09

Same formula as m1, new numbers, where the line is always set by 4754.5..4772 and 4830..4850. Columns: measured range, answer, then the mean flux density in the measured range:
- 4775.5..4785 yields 0.10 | 1.04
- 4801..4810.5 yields -0.23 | 1.09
